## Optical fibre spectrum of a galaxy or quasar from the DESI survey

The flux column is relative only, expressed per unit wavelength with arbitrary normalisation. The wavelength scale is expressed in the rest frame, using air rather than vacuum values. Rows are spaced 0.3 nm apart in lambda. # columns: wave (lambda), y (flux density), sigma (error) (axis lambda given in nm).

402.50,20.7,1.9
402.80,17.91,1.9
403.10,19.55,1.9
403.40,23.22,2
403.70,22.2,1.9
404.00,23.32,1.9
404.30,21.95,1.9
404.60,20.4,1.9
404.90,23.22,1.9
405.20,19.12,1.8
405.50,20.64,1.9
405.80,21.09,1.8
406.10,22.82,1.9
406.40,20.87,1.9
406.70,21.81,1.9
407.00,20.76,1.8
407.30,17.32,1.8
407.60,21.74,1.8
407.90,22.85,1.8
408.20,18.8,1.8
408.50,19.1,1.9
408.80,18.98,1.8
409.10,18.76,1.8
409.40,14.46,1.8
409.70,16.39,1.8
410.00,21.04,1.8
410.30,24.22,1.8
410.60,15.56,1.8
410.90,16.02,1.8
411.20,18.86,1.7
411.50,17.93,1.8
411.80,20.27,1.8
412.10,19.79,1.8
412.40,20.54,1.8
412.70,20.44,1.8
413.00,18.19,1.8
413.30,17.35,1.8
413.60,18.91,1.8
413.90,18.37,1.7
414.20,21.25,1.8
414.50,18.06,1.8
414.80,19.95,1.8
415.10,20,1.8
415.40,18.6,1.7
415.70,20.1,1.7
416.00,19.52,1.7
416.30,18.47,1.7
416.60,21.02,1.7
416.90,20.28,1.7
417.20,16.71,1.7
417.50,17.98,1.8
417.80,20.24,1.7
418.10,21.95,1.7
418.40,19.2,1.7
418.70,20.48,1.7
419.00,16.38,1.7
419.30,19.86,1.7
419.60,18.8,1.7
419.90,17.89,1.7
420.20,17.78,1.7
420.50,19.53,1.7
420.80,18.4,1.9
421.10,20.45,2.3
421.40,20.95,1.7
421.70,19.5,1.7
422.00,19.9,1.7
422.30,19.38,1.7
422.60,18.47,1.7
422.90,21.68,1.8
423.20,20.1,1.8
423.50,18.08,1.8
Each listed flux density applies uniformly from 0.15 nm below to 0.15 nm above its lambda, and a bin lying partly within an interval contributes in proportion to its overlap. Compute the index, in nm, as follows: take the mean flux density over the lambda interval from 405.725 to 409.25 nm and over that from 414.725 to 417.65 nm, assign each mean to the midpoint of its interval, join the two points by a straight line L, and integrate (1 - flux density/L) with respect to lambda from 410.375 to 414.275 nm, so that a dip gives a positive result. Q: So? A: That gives 0.190 nm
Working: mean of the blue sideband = 20.4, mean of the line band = 18.8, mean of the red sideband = 19.2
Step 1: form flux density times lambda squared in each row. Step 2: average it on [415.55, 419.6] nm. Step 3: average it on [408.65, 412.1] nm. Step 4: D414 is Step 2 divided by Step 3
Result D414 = 1.09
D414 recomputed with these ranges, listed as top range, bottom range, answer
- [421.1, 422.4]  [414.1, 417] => 1.05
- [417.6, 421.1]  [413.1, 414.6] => 1.05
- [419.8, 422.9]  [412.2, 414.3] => 1.05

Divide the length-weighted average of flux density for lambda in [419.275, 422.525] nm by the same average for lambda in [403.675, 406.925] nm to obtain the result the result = 0.89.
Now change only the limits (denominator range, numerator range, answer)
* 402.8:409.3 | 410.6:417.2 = 0.92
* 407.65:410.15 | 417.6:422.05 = 1.03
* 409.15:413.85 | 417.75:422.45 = 1.04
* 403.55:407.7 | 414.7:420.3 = 0.91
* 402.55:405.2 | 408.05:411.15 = 0.86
